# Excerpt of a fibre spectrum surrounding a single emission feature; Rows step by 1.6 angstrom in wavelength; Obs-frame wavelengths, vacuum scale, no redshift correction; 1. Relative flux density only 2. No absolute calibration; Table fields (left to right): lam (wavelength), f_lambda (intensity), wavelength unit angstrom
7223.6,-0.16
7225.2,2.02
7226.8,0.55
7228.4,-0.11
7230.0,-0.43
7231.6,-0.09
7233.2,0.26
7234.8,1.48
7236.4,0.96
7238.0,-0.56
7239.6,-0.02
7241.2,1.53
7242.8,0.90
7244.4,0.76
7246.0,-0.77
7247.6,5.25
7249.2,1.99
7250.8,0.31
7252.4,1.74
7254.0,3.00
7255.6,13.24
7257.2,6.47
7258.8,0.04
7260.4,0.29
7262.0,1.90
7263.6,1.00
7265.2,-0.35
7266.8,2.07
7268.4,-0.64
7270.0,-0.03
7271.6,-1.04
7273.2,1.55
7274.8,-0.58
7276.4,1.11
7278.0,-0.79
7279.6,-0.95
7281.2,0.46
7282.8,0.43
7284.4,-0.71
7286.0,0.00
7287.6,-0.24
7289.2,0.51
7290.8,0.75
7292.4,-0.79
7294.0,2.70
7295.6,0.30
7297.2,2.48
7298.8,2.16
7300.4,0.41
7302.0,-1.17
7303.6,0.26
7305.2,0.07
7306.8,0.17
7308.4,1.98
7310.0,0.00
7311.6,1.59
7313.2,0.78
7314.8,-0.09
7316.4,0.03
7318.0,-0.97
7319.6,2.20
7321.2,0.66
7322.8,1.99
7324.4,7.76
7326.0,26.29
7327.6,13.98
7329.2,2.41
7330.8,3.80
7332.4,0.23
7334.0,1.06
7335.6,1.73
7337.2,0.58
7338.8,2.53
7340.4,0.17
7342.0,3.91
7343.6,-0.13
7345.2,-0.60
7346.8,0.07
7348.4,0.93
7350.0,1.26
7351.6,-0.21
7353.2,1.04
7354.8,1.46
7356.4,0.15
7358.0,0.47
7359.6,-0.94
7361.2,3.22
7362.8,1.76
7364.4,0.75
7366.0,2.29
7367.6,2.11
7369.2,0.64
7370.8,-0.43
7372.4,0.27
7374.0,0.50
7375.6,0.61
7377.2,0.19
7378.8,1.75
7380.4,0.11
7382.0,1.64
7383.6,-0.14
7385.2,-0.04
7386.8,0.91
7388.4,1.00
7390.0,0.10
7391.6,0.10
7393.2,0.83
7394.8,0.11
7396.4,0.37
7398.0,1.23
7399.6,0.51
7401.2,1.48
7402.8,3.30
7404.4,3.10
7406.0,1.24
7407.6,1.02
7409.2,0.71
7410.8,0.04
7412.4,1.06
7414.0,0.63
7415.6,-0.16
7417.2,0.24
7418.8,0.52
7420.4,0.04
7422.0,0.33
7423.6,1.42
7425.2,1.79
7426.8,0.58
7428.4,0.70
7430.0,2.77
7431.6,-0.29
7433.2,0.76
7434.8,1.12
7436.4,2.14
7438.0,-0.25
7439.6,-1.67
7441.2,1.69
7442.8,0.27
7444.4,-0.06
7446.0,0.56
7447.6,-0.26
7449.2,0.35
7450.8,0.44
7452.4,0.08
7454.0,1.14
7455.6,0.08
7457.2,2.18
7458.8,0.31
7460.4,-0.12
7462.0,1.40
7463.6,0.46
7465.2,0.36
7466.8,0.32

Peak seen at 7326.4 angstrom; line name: [O III] 5007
